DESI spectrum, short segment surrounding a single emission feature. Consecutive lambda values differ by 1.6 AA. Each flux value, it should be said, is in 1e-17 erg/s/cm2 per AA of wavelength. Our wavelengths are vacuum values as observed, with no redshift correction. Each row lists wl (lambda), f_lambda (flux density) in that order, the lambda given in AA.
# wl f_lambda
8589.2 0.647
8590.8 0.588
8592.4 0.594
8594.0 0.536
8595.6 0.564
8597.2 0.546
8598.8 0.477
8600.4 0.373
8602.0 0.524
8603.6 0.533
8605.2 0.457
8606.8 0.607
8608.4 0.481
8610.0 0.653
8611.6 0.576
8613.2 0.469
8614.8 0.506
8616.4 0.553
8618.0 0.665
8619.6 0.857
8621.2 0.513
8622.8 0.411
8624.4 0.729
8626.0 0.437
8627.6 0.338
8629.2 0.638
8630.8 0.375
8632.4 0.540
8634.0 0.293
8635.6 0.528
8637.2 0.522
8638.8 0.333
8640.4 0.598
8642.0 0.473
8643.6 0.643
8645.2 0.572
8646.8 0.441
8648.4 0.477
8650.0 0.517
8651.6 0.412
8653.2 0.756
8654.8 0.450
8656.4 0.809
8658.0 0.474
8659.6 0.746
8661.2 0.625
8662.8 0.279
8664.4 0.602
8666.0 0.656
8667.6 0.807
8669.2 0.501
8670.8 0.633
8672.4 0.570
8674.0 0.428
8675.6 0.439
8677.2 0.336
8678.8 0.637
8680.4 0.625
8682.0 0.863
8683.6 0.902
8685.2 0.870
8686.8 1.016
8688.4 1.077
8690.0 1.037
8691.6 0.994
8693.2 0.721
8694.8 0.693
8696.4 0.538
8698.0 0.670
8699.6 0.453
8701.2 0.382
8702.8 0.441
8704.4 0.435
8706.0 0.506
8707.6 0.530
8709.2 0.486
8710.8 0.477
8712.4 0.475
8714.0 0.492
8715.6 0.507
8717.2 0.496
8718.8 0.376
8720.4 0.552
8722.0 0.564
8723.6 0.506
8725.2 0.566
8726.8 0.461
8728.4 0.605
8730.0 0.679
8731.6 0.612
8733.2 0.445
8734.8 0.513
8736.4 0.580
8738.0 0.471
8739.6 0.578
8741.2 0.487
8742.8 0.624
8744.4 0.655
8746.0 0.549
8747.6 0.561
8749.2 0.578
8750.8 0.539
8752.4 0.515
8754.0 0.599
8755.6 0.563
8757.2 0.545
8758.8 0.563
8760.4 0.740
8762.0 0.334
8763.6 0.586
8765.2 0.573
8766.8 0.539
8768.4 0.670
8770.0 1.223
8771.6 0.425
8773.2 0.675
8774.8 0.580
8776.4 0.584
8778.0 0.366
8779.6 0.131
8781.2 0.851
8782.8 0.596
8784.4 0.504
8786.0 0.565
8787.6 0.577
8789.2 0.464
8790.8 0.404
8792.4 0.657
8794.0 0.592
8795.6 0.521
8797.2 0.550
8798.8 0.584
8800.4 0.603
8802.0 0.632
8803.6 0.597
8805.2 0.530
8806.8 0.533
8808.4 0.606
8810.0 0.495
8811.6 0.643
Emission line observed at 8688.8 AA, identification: H-beta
